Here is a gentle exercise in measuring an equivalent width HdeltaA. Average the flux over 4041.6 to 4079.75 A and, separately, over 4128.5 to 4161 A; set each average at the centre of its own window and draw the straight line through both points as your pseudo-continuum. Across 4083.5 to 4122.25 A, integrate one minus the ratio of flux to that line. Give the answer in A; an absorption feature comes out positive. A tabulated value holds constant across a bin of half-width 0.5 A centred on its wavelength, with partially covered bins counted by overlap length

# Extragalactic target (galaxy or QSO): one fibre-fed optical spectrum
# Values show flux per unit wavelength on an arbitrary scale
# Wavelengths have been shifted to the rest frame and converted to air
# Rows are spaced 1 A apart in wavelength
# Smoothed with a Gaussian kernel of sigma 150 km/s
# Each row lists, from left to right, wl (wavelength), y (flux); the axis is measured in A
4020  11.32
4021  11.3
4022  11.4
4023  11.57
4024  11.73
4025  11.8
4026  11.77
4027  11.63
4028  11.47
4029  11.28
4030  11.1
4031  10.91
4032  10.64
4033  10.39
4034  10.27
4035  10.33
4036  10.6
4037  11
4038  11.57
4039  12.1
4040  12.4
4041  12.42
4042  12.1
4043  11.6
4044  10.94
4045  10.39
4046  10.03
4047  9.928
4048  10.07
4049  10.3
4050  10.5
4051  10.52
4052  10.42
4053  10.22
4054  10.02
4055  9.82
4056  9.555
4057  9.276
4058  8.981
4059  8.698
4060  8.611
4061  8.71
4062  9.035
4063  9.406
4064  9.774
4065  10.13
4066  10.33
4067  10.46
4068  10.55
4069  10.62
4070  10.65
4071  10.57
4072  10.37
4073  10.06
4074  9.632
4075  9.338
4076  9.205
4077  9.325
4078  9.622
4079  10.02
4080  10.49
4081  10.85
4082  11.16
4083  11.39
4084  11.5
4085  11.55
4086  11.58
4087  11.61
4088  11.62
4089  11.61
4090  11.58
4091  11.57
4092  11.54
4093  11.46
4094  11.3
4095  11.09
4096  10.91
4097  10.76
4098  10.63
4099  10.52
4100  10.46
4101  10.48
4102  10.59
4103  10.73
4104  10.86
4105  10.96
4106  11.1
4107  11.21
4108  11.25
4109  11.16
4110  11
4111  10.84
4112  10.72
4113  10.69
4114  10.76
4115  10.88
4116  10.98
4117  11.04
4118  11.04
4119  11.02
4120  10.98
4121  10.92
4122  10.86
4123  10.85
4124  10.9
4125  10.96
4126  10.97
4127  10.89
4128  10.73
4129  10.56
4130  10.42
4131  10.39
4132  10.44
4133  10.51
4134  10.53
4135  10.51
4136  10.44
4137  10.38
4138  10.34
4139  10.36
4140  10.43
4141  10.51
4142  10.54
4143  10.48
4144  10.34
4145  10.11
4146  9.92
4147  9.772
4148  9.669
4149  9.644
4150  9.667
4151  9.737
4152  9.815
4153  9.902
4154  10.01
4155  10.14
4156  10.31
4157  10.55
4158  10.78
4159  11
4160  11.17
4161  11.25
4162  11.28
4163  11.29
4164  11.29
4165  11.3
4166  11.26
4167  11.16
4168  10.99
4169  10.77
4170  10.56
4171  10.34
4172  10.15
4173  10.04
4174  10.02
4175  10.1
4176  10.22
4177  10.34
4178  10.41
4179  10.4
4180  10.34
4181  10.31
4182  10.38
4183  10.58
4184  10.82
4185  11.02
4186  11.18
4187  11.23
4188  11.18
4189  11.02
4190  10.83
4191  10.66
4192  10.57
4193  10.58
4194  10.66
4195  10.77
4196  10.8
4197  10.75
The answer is -3.48 A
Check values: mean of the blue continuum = 9.99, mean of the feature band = 11.1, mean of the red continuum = 10.3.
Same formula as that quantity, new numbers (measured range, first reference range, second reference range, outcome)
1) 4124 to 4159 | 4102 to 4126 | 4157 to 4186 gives 1.6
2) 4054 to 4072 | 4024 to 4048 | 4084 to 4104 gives 2.3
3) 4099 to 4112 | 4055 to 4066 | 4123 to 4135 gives -0.9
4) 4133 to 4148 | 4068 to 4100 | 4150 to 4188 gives 0.5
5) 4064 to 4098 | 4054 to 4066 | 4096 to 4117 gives -2.4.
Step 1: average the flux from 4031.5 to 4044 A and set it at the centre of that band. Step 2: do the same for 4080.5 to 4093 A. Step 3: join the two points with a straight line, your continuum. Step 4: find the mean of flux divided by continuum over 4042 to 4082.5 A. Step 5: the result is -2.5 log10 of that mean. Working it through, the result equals 0.14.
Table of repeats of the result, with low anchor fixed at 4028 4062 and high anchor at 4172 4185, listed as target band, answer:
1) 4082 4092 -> -0.11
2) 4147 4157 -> 0.05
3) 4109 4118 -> -0.05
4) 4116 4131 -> -0.05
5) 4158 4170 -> -0.08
